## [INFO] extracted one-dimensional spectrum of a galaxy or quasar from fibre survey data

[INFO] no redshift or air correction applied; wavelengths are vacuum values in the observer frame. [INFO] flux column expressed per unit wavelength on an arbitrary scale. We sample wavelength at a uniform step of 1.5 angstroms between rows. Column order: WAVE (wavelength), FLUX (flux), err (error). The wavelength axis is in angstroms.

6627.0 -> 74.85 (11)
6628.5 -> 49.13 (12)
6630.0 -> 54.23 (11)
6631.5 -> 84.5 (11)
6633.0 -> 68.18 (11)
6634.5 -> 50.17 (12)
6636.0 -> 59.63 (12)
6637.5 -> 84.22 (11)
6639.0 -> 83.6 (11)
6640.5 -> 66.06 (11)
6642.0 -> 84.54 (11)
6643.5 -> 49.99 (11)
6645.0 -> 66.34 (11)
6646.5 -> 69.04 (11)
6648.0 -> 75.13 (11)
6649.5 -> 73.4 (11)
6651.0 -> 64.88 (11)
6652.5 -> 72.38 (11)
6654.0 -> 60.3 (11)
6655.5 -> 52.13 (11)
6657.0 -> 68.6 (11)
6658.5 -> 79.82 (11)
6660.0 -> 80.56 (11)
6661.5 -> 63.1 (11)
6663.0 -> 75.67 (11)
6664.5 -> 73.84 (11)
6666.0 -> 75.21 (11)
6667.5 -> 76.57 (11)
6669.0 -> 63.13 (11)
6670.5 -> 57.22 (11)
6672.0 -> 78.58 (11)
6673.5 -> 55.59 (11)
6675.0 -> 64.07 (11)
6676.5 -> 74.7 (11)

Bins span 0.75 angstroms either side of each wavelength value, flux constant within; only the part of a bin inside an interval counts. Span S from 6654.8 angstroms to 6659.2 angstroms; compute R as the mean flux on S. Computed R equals 66.9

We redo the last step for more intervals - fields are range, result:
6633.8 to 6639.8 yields 69.5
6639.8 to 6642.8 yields 75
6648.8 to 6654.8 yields 67.6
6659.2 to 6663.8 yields 73.2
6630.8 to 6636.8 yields 65.6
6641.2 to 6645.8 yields 67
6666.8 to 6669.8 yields 69.5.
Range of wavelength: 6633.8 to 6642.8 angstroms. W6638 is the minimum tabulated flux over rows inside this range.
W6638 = 50.17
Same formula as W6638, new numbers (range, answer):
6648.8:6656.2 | 52.13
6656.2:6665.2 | 63.1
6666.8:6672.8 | 57.22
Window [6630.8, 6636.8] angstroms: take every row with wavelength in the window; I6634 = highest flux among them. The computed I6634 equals 84.5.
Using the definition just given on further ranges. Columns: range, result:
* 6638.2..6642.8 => 84.54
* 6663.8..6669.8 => 76.57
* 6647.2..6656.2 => 75.13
